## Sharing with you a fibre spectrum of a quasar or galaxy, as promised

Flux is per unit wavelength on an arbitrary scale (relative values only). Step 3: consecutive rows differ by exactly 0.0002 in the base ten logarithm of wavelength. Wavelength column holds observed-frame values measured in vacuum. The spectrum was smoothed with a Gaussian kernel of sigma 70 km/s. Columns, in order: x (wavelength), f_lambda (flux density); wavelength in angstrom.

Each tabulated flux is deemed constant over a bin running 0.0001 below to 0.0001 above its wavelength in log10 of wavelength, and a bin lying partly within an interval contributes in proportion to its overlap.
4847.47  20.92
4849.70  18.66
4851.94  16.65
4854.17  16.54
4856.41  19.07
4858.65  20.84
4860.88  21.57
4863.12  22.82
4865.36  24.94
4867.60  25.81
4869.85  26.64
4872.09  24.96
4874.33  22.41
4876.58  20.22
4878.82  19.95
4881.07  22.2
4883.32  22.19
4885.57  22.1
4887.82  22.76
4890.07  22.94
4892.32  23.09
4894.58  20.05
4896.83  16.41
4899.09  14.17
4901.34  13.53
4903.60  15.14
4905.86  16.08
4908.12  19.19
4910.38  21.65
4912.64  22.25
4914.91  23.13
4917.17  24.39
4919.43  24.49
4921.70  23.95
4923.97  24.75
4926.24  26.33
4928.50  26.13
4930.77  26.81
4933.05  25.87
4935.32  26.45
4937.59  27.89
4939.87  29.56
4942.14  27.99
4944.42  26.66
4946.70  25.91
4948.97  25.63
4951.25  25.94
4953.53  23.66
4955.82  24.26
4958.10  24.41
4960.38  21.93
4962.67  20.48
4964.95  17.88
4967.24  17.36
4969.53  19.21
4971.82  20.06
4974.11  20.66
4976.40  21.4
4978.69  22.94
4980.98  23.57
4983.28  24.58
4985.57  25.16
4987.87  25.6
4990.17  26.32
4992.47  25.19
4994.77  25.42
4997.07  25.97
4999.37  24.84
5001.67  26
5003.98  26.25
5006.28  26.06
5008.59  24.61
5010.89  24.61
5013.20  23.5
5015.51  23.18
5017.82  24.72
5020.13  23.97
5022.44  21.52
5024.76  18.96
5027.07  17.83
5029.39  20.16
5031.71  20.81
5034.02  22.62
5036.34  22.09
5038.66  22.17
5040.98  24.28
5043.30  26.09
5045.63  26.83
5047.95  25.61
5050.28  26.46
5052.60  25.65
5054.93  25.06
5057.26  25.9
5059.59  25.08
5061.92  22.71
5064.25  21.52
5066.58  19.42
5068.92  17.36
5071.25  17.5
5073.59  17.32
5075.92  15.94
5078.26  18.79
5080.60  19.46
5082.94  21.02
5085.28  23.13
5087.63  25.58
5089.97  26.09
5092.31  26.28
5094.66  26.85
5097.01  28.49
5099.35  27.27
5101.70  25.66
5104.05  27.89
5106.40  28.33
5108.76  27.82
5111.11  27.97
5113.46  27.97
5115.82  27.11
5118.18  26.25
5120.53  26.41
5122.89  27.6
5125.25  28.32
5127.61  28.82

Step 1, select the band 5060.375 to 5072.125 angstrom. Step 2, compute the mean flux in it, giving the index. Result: 19.9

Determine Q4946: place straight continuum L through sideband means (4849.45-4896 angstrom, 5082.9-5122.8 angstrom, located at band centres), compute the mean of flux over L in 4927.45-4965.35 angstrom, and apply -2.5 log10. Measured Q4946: -0.09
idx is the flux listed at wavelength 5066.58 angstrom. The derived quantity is 19.42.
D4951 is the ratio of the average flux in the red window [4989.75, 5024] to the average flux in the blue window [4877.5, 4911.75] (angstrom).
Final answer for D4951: 1.3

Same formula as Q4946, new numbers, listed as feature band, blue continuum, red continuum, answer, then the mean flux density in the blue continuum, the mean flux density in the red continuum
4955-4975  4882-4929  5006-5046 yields 0.07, 21.1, 22.9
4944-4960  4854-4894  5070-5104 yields -0.11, 22.4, 23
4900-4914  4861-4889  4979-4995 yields 0.29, 23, 25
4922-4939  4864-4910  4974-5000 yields -0.17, 20.8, 24.4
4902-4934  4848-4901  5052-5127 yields -0.05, 21.1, 24.3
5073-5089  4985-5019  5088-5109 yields 0.30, 25.2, 27.1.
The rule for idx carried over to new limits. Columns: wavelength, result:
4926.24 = 26.33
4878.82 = 19.95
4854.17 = 16.54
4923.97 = 24.75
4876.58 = 20.22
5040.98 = 24.28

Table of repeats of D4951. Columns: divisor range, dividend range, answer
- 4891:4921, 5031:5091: 1.15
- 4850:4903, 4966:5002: 1.12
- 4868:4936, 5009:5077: 1.02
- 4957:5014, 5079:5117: 1.11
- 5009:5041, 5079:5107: 1.14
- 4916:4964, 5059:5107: 0.90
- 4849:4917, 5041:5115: 1.17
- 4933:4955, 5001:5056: 0.89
